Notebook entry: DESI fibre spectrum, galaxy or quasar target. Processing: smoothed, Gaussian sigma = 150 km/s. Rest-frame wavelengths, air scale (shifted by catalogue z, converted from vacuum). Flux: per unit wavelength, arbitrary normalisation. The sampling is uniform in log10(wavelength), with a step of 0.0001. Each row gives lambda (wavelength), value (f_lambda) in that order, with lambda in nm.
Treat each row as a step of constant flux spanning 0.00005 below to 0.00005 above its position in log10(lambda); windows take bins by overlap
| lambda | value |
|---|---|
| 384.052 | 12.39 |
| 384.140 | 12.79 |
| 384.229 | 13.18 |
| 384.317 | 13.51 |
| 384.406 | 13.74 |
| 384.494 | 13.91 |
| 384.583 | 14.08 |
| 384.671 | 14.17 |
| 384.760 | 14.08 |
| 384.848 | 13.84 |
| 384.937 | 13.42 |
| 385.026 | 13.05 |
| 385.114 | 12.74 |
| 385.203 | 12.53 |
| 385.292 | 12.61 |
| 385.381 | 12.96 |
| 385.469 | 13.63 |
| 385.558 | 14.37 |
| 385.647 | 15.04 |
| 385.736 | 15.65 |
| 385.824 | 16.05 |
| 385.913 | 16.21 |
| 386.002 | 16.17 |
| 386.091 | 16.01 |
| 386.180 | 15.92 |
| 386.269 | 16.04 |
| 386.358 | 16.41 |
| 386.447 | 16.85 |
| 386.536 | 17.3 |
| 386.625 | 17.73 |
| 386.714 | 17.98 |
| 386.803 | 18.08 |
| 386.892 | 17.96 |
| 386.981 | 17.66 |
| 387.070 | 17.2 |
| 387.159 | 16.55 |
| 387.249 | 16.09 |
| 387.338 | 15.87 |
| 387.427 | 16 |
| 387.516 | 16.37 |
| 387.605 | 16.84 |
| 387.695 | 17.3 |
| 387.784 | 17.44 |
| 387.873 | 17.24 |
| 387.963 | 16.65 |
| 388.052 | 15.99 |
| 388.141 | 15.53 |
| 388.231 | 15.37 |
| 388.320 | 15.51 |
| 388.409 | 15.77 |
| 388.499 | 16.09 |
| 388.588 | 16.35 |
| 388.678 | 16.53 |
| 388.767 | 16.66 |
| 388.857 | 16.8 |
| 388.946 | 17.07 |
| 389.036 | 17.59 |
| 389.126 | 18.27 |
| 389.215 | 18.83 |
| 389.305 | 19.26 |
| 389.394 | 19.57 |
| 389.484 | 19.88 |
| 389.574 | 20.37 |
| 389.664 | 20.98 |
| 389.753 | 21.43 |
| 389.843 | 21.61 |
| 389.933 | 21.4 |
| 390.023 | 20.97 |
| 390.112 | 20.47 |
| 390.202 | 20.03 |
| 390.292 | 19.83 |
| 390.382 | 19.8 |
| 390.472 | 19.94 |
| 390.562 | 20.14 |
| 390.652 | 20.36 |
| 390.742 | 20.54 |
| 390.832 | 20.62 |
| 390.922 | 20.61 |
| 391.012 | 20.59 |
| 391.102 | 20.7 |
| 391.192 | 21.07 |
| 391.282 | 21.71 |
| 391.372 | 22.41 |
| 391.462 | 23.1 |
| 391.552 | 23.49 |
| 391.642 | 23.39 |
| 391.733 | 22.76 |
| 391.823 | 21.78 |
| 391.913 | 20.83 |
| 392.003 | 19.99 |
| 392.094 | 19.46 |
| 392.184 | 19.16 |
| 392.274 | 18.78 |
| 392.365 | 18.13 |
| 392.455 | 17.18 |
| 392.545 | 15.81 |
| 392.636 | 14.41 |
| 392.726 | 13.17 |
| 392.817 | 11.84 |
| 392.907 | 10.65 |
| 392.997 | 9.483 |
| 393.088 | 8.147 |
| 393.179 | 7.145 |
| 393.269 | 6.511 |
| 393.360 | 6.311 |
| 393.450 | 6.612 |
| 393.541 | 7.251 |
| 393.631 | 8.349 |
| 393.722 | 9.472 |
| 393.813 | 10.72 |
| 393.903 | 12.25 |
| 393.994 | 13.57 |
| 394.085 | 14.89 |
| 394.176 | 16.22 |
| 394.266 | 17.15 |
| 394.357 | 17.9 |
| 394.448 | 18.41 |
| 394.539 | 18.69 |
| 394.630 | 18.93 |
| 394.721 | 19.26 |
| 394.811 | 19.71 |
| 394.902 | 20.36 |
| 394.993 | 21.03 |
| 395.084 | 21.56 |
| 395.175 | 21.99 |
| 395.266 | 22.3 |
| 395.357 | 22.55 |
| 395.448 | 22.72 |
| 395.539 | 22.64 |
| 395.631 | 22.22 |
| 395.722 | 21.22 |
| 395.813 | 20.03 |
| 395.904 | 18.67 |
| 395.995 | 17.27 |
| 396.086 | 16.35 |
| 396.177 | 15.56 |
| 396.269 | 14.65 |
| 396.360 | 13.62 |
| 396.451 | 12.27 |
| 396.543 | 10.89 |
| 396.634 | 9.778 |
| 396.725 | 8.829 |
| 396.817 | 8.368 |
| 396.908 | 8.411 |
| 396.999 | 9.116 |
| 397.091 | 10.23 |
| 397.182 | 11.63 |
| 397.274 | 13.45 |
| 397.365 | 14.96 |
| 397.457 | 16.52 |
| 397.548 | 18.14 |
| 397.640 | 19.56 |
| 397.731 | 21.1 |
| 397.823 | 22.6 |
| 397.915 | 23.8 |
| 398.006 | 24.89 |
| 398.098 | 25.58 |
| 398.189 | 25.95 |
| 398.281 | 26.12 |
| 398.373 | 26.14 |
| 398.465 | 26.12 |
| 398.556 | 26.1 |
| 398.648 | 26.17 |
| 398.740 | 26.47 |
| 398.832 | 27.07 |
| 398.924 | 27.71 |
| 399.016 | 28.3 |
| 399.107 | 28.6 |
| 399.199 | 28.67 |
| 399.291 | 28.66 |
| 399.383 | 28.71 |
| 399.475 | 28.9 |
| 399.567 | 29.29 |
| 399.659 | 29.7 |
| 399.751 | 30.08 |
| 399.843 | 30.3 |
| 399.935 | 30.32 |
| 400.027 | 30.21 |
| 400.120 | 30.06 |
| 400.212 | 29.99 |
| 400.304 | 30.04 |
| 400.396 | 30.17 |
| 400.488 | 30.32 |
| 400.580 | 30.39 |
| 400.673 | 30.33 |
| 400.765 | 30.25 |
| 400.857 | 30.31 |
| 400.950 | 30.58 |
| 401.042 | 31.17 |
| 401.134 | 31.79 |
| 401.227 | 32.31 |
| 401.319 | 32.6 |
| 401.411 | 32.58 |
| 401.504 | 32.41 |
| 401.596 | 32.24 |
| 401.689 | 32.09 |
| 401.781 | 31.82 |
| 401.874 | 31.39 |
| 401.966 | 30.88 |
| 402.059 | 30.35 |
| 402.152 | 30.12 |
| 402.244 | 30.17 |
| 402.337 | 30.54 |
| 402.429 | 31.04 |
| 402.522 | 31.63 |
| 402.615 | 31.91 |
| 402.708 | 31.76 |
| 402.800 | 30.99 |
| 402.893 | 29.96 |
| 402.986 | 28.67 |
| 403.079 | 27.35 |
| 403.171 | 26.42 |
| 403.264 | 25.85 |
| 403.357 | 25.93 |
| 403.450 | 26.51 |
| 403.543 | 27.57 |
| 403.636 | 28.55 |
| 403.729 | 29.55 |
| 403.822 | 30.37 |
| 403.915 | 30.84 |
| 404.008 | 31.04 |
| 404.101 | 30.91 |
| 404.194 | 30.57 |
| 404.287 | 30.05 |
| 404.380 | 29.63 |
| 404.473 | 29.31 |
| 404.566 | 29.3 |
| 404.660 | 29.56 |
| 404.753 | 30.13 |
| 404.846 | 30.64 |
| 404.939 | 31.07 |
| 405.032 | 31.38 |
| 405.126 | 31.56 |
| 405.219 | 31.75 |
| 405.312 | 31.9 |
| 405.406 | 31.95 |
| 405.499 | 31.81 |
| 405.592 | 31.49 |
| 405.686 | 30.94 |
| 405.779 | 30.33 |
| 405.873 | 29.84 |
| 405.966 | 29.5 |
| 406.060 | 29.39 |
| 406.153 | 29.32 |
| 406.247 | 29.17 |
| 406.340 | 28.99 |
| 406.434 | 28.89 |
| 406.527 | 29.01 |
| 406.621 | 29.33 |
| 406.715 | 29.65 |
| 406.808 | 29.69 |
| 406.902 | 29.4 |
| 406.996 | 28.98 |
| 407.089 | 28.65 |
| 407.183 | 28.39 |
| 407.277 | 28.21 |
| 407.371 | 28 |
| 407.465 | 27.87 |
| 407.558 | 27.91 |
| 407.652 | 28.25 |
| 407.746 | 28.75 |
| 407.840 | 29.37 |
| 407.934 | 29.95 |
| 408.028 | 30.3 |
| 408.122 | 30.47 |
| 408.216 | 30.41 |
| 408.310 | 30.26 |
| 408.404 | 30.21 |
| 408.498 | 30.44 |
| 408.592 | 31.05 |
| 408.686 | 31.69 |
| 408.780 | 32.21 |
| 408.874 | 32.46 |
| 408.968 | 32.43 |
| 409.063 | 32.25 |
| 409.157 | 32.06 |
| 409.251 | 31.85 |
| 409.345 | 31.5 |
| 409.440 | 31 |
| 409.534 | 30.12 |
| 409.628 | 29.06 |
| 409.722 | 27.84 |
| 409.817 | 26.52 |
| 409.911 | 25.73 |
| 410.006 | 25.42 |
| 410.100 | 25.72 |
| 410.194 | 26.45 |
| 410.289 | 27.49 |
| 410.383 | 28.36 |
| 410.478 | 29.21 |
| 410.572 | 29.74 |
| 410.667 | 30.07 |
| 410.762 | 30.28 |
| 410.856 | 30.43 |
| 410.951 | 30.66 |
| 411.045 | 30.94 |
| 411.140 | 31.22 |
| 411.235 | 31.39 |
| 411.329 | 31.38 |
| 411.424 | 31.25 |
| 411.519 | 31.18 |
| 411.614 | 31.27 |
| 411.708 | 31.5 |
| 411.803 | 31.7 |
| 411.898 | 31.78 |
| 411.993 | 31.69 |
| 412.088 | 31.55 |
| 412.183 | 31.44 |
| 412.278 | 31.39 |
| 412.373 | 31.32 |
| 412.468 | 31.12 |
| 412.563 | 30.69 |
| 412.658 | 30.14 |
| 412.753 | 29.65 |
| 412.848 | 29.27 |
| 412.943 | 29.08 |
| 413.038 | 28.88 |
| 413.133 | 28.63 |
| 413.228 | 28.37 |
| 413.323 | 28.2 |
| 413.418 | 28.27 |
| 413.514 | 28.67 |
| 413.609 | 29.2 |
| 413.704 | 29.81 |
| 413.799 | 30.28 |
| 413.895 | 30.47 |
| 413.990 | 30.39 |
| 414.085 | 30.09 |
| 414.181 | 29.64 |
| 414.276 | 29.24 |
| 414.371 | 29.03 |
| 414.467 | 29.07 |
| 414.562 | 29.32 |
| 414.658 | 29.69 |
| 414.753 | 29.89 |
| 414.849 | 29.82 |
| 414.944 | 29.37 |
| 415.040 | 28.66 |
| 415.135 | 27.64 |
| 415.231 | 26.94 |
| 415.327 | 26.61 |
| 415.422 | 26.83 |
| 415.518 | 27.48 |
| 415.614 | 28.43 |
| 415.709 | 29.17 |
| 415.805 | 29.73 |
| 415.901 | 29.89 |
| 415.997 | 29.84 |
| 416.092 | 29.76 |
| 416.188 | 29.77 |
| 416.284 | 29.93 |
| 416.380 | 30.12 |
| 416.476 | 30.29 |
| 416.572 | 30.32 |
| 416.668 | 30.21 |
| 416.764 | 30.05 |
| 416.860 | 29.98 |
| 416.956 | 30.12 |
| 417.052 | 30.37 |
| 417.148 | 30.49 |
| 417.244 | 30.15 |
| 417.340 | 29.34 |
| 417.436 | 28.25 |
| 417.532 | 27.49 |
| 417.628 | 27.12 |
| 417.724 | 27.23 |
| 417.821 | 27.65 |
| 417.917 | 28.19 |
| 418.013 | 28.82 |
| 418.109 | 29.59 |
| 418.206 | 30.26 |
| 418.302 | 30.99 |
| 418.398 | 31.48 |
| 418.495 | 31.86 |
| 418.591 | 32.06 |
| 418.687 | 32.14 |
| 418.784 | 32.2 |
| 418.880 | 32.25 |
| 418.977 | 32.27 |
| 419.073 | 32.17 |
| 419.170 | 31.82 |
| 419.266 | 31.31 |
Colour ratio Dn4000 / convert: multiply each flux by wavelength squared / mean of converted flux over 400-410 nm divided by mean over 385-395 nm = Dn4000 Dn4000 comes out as 1.92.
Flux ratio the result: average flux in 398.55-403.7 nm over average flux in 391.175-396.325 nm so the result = 1.76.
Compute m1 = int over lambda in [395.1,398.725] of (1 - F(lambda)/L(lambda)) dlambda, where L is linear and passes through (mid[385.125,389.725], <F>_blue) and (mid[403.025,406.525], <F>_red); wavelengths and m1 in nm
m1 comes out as 0.807 nm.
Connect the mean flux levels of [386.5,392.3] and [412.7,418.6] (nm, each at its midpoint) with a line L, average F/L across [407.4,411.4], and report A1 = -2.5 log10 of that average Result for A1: -0.11 mag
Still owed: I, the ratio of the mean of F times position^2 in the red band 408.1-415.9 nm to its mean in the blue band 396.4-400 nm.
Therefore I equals 1.5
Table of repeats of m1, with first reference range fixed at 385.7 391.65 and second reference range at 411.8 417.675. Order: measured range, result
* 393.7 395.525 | 0.24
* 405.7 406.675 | -0.13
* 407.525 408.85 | -0.17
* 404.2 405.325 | -0.23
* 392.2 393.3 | 0.40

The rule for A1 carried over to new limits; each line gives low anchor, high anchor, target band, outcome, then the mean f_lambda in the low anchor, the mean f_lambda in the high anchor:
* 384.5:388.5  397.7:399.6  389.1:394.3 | 0.16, 15.7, 26.5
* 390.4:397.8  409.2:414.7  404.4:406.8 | -0.20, 16.5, 29.8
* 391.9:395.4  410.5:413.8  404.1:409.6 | -0.16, 15.2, 30.4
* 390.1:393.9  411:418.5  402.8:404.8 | -0.23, 16.6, 29.7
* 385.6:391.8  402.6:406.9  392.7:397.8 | 0.48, 18.4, 29.8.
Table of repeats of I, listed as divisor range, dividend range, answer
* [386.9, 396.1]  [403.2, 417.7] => 1.85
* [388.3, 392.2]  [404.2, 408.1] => 1.62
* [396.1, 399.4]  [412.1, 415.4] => 1.61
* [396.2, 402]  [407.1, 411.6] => 1.26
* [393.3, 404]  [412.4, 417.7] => 1.35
